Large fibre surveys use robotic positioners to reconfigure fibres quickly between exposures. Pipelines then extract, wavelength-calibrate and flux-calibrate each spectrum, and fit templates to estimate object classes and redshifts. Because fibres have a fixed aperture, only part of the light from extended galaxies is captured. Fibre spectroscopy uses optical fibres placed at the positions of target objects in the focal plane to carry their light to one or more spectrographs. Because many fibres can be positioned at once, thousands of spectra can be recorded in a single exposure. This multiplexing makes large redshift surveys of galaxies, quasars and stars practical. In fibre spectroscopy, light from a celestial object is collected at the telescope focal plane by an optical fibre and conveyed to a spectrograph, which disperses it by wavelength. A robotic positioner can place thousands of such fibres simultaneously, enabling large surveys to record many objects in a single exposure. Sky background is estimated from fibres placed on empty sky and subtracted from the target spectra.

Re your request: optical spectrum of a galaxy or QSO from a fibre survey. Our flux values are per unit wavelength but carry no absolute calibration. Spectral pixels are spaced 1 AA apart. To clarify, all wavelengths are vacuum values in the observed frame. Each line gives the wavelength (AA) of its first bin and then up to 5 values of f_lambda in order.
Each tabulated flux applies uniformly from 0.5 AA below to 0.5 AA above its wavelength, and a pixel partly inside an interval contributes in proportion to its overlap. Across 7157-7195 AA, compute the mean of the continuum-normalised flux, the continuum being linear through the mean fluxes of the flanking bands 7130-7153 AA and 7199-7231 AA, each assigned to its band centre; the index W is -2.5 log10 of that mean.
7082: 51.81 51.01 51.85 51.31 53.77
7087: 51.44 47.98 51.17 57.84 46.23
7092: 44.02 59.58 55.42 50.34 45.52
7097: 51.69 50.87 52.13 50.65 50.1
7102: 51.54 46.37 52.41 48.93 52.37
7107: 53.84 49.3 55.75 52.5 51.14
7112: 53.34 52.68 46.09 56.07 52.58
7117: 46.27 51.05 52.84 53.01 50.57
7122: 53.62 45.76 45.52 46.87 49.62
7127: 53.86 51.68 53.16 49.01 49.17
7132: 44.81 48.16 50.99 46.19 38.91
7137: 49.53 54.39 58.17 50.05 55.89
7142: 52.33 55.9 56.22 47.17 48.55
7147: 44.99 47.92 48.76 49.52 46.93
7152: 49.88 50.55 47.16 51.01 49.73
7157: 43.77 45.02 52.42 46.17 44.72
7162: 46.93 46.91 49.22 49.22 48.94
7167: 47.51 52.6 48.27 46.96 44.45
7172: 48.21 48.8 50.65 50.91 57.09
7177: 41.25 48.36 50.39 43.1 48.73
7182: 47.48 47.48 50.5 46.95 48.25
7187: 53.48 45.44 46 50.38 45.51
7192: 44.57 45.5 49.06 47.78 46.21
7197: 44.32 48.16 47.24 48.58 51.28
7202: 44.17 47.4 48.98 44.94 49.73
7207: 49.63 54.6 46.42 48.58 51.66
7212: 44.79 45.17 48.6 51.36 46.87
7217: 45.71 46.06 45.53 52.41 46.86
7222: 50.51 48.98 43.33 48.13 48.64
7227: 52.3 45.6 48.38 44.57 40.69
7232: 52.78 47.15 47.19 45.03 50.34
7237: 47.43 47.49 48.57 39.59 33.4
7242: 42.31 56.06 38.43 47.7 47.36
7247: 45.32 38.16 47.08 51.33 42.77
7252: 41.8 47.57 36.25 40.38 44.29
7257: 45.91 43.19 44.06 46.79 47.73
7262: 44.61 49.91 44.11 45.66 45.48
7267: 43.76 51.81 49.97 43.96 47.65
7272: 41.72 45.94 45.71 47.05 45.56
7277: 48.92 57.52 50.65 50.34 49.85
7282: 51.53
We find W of 0.02 mag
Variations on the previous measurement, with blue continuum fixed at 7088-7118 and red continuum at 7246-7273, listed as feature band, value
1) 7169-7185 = 0.00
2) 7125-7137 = 0.03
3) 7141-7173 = 0.01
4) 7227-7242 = 0.01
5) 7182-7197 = 0.01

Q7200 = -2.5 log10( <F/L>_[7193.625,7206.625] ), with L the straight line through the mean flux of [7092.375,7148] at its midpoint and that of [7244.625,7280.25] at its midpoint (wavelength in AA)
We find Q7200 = 0.01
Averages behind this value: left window 50.8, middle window 47.5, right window 46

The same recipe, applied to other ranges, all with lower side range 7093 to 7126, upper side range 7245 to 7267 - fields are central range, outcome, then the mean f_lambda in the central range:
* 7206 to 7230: -0.04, 48.2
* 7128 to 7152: 0.00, 49.9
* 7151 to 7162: 0.02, 47.9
